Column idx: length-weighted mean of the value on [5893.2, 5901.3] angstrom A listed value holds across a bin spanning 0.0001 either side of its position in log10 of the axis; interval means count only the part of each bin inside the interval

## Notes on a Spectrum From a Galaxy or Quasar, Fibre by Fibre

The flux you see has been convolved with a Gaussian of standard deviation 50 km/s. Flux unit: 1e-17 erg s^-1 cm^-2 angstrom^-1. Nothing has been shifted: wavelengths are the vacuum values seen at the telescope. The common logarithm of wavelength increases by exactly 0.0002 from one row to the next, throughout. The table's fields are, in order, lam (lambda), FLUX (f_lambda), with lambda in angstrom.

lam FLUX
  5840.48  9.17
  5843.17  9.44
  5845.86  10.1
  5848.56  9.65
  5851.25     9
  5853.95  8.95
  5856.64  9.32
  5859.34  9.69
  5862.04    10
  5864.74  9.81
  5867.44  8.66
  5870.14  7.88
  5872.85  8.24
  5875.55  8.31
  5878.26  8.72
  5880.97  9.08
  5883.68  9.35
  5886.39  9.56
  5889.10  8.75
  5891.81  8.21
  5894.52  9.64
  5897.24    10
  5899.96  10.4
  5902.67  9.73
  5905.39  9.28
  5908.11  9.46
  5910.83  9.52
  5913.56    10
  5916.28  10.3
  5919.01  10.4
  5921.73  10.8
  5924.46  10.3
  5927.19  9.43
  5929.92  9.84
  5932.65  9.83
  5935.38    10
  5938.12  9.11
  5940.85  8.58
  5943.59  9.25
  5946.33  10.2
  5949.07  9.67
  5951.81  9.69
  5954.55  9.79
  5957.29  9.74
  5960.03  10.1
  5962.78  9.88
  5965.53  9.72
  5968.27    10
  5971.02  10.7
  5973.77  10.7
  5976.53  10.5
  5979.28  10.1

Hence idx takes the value 10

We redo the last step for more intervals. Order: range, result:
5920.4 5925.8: 10.5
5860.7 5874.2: 8.92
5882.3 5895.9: 9.1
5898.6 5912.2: 9.68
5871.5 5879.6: 8.42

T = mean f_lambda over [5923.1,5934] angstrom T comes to 9.85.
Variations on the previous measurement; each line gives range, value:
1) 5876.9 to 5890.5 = 9.09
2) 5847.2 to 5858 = 9.23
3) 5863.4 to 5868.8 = 9.24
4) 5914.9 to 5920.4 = 10.4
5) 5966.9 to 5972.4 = 10.4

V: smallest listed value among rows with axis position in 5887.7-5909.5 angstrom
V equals 8.21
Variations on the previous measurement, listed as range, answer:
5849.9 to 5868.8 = 8.66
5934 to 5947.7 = 8.58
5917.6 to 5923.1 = 10.4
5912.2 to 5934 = 9.43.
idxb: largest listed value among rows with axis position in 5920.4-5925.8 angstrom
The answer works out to 10.8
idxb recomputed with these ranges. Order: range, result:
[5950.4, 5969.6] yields 10.1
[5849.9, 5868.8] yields 10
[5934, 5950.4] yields 10.2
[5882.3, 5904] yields 10.4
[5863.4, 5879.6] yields 9.81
